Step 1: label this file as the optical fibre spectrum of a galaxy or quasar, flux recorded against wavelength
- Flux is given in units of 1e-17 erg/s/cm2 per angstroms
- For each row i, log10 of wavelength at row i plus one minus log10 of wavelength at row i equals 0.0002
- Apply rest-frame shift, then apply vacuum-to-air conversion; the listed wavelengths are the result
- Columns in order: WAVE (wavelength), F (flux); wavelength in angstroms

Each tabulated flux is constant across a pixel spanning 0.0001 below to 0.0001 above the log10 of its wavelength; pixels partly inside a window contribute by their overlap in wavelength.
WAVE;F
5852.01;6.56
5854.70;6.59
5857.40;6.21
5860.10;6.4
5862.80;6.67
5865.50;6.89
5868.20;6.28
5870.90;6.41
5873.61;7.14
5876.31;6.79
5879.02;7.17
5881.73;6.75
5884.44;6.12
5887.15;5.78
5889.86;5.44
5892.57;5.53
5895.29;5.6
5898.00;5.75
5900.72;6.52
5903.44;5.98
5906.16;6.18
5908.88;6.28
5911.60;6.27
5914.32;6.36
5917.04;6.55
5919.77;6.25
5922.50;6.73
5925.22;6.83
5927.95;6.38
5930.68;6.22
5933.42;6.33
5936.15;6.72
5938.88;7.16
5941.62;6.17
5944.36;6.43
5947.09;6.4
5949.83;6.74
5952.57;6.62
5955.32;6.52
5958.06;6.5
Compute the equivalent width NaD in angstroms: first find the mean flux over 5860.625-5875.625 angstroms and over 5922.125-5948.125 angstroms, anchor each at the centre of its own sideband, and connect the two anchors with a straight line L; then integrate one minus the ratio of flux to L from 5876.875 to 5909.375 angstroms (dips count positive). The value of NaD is 2.5 angstroms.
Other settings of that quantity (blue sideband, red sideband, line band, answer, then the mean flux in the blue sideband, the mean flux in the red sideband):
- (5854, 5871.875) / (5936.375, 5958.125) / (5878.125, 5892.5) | 0.8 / 6.49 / 6.58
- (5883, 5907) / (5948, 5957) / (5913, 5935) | -0.8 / 5.87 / 6.61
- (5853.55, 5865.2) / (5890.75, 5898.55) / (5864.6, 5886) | -2.1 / 6.5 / 5.6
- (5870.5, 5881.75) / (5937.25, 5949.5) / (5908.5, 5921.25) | 0.7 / 6.9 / 6.56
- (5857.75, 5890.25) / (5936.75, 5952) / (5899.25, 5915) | 0.7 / 6.51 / 6.59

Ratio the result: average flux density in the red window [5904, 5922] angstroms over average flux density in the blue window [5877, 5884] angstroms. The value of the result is 0.9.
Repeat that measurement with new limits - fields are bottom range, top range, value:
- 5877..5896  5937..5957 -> 1.08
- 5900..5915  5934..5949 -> 1.05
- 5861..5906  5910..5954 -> 1.03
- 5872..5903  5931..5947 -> 1.05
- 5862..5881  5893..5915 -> 0.90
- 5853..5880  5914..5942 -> 0.98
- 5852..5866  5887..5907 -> 0.89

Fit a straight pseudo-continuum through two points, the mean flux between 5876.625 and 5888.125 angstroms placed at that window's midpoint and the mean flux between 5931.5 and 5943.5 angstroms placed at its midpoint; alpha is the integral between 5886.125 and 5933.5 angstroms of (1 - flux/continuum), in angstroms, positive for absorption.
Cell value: 2.7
